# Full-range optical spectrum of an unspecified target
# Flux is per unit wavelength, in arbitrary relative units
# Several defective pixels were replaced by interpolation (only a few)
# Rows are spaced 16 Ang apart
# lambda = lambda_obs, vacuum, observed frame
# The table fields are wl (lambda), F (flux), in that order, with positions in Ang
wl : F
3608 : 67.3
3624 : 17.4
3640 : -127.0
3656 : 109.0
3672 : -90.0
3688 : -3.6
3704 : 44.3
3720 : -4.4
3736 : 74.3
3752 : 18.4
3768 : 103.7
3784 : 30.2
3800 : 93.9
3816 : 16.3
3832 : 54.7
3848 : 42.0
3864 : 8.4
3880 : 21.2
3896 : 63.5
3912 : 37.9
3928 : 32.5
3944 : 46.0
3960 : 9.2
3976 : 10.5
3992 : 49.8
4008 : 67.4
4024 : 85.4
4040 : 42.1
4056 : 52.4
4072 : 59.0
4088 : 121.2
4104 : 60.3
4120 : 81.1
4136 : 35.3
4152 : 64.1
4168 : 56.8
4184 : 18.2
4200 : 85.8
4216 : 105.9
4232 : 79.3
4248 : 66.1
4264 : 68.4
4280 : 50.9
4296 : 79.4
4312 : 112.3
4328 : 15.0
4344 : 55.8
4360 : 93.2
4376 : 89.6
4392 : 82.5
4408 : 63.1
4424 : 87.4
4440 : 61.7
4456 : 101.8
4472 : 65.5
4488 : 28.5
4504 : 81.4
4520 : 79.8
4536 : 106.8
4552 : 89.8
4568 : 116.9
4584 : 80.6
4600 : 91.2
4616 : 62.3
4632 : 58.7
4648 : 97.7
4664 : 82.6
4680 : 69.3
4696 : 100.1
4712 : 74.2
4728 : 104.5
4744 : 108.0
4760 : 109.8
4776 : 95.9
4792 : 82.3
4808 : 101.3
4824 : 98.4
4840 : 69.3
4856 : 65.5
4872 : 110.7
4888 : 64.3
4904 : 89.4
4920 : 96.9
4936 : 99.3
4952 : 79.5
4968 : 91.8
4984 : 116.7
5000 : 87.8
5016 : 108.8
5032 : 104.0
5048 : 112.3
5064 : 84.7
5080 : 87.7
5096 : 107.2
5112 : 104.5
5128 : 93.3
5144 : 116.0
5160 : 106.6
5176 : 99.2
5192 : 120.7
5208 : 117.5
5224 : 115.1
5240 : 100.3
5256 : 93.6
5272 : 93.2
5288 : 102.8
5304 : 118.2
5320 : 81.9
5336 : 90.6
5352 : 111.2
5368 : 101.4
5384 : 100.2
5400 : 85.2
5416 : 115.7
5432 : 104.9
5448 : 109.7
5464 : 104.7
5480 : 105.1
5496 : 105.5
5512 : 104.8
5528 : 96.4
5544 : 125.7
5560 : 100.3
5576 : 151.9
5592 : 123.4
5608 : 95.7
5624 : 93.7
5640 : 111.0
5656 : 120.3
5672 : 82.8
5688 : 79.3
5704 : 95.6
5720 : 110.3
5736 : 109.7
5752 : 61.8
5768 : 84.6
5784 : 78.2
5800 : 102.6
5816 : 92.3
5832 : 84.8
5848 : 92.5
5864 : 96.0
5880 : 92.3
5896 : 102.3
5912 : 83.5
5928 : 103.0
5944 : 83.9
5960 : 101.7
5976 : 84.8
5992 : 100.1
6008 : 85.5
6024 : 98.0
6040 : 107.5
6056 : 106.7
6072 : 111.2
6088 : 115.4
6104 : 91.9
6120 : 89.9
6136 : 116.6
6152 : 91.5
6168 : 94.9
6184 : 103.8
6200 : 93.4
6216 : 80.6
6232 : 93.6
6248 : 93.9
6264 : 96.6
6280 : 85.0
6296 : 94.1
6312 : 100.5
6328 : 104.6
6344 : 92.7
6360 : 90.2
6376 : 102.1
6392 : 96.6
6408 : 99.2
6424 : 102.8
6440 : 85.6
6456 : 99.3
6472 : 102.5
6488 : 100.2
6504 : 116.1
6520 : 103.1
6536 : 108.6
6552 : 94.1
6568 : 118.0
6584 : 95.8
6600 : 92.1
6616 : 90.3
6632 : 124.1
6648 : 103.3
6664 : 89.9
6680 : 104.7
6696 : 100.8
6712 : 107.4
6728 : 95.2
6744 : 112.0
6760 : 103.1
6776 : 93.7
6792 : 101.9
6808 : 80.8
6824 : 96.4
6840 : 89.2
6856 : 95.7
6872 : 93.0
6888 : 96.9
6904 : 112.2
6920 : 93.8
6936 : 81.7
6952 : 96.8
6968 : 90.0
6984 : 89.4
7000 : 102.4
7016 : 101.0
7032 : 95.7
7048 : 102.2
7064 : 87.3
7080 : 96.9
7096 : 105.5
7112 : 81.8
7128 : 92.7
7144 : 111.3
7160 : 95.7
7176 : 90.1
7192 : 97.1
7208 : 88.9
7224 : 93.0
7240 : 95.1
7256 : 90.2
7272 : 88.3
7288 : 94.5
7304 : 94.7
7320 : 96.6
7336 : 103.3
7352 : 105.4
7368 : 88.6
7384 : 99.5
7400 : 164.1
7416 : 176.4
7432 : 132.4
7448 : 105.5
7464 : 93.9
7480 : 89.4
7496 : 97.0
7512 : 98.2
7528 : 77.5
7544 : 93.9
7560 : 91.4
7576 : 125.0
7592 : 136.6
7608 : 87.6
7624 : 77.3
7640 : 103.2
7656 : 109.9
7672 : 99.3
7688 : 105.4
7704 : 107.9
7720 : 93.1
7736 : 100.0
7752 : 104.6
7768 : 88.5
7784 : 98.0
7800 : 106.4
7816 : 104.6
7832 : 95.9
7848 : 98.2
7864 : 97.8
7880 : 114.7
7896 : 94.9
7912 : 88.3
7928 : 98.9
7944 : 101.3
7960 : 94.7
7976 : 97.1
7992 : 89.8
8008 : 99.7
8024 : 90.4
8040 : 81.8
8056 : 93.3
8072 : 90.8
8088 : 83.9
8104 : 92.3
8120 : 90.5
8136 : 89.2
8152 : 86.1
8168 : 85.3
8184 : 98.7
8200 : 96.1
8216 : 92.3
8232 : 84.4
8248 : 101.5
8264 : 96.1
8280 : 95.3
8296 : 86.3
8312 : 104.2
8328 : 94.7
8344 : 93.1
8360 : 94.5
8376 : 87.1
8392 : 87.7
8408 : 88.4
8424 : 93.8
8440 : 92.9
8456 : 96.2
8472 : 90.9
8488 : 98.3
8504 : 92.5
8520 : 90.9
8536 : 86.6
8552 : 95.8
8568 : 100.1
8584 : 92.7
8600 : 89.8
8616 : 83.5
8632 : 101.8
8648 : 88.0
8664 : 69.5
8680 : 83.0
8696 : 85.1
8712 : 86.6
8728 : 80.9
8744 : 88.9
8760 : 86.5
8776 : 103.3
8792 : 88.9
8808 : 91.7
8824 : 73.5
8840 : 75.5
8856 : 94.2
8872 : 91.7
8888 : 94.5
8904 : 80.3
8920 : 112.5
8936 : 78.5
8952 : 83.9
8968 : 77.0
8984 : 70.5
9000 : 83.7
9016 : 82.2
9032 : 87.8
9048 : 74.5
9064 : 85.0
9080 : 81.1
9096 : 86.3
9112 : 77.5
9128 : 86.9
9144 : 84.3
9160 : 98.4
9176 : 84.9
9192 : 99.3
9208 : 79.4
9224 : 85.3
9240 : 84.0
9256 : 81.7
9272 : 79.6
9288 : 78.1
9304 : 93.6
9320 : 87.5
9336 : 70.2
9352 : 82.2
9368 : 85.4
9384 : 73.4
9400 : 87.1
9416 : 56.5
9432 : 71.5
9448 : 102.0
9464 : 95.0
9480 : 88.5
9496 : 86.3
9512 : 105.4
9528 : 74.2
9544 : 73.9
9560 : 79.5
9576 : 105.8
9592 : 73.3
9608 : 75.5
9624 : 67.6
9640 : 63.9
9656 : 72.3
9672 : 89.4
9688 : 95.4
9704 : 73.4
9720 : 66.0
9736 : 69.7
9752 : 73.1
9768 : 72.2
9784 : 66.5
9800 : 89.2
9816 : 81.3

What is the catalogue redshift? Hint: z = 0.128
